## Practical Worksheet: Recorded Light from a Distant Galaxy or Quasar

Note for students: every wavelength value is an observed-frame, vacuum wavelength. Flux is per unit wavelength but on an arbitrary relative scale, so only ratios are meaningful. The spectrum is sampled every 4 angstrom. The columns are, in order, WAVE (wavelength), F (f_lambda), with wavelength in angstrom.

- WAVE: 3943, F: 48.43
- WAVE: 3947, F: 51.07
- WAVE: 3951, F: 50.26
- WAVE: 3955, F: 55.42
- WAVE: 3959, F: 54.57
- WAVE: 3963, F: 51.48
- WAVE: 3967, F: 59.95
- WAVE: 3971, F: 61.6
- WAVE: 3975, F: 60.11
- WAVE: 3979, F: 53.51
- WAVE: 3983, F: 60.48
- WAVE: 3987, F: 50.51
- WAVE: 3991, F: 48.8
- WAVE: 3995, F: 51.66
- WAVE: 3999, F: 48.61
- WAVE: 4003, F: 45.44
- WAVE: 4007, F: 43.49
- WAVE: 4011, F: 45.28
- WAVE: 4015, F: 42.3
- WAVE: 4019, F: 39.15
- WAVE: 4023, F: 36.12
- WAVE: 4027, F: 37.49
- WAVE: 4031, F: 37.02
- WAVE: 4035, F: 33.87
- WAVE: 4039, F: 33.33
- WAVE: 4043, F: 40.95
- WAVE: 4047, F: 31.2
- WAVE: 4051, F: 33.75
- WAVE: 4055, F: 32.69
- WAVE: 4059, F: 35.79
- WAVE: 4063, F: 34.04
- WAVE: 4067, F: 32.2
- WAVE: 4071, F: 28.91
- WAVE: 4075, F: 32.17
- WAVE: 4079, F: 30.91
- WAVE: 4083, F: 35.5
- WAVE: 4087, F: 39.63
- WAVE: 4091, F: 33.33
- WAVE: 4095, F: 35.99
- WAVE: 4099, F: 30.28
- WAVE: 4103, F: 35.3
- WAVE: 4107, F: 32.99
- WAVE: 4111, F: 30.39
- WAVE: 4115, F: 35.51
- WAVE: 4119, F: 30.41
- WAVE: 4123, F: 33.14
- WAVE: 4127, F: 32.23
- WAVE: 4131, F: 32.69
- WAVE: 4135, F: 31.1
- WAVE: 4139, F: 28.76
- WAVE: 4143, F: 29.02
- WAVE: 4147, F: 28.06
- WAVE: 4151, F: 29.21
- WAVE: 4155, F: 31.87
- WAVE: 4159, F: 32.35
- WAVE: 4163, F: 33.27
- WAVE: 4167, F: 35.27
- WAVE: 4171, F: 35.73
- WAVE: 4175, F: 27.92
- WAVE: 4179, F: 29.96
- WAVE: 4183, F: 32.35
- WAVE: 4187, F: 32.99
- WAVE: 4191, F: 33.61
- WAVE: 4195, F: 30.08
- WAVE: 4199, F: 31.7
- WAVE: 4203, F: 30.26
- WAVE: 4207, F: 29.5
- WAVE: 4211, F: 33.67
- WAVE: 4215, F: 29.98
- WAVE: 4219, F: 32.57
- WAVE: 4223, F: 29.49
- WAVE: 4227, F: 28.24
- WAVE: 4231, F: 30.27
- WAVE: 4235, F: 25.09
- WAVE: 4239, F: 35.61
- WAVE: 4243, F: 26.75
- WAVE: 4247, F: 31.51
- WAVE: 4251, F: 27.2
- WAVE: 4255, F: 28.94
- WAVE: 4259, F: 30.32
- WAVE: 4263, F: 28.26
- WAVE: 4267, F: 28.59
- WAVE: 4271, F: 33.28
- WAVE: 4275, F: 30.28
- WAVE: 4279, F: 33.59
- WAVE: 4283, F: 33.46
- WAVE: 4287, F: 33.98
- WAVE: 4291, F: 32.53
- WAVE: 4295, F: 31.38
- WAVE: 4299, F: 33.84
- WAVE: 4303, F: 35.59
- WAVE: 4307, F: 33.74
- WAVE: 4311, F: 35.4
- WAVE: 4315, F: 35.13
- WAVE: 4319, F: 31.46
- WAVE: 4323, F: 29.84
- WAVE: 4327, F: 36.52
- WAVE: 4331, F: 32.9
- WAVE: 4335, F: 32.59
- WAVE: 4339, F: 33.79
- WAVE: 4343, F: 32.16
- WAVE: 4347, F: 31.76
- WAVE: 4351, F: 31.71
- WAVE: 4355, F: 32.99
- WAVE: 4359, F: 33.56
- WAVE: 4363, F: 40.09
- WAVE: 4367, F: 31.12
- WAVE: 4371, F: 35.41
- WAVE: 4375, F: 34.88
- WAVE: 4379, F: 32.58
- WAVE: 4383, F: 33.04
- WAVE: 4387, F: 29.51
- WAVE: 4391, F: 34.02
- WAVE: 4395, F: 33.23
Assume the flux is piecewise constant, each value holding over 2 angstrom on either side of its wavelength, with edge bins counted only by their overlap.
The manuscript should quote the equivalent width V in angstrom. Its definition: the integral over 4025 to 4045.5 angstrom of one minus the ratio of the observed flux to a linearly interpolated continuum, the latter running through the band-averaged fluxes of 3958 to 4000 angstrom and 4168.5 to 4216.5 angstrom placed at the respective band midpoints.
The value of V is 5.2 angstrom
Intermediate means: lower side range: 54.8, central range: 36.4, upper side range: 31.5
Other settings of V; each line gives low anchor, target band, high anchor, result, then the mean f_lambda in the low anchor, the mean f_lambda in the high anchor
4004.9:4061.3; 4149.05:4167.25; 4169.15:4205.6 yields 0.29 angstrom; 37.3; 31.6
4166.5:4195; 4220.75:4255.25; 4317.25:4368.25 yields 3.48 angstrom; 32.2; 33.2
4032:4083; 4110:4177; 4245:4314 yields 2.59 angstrom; 33.5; 31.9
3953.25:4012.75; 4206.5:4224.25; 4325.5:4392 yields 4.16 angstrom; 52.7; 33.4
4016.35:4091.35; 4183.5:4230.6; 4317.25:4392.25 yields 3.91 angstrom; 34.7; 33.2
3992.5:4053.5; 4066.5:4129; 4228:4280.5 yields 6.20 angstrom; 40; 29.9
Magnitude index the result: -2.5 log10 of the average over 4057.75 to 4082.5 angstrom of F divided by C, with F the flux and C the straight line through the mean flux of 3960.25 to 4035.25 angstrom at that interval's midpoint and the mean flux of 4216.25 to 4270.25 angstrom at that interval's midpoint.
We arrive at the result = 0.30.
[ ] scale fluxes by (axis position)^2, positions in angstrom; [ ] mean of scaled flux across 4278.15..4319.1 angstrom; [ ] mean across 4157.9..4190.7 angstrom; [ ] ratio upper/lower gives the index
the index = 1.10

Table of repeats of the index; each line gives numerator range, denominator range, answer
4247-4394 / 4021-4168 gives 1.10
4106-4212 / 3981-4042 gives 0.78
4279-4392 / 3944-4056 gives 0.85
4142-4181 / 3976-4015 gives 0.69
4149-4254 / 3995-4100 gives 0.91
